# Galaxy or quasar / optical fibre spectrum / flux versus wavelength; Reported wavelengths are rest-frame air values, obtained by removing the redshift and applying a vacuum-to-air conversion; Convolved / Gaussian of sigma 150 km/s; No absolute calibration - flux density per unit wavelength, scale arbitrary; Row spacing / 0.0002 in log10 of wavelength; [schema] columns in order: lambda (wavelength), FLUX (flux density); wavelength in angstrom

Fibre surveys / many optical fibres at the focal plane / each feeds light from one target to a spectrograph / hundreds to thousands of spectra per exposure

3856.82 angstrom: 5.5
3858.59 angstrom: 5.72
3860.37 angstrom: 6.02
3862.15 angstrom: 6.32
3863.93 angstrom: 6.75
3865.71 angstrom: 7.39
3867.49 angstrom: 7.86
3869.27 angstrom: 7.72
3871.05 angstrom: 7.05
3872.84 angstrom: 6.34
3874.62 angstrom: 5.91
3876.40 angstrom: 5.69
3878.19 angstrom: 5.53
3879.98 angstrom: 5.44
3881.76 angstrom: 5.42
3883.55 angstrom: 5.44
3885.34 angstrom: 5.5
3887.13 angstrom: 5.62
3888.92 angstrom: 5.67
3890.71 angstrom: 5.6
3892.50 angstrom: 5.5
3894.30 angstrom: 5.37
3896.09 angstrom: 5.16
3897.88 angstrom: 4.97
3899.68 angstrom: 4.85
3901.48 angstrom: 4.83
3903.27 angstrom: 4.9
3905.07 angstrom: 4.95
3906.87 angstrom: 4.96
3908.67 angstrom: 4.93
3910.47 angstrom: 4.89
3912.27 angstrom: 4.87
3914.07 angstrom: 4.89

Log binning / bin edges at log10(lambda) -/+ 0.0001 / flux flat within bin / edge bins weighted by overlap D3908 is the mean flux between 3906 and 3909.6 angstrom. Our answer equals 4.94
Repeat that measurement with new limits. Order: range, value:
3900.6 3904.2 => 4.87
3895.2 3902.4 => 4.95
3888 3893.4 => 5.59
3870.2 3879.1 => 6.09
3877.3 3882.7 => 5.46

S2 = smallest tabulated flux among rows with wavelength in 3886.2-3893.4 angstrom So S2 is 5.5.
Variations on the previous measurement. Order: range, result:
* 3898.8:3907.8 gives 4.83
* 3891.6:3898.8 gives 4.97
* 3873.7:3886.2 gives 5.42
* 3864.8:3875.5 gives 5.91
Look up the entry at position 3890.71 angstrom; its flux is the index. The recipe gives 5.6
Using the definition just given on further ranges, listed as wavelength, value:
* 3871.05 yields 7.05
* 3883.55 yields 5.44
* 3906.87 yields 4.96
